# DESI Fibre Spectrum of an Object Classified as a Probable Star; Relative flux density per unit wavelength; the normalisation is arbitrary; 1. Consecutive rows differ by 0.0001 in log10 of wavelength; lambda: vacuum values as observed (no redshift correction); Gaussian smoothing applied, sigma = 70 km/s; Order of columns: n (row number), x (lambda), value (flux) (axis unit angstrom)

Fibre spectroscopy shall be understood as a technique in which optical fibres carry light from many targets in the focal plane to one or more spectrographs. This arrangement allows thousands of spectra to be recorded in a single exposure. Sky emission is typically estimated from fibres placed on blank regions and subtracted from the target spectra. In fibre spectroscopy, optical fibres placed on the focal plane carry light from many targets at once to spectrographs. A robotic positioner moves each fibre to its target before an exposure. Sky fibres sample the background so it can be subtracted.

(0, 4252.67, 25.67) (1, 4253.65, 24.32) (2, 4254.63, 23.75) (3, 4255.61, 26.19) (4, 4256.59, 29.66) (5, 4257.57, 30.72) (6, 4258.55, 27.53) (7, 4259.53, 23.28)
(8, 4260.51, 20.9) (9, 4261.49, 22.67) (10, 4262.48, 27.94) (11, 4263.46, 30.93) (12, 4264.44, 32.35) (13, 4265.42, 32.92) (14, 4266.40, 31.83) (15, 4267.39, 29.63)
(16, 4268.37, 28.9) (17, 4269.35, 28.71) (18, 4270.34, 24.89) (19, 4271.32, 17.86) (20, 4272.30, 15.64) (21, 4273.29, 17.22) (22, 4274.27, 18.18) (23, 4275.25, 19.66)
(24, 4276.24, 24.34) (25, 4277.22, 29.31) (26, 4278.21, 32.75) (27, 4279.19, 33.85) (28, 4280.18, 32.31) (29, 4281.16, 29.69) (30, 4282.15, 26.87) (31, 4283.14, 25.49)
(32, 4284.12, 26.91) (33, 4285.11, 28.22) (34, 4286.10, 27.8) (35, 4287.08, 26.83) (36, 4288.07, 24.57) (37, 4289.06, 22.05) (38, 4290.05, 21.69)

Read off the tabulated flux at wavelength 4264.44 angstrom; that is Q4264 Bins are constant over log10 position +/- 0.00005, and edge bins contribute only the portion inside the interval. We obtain 32.35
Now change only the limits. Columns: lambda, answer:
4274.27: 18.18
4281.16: 29.69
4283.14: 25.49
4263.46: 30.93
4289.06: 22.05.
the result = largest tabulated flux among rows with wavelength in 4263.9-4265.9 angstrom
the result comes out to 32.92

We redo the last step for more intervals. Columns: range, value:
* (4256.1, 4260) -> 30.72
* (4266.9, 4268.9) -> 29.63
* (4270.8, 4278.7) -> 32.75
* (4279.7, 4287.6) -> 32.31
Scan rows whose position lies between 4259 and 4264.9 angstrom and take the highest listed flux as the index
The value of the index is 32.35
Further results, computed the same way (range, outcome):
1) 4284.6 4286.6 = 28.22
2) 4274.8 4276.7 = 24.34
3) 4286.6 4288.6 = 26.83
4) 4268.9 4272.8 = 28.71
